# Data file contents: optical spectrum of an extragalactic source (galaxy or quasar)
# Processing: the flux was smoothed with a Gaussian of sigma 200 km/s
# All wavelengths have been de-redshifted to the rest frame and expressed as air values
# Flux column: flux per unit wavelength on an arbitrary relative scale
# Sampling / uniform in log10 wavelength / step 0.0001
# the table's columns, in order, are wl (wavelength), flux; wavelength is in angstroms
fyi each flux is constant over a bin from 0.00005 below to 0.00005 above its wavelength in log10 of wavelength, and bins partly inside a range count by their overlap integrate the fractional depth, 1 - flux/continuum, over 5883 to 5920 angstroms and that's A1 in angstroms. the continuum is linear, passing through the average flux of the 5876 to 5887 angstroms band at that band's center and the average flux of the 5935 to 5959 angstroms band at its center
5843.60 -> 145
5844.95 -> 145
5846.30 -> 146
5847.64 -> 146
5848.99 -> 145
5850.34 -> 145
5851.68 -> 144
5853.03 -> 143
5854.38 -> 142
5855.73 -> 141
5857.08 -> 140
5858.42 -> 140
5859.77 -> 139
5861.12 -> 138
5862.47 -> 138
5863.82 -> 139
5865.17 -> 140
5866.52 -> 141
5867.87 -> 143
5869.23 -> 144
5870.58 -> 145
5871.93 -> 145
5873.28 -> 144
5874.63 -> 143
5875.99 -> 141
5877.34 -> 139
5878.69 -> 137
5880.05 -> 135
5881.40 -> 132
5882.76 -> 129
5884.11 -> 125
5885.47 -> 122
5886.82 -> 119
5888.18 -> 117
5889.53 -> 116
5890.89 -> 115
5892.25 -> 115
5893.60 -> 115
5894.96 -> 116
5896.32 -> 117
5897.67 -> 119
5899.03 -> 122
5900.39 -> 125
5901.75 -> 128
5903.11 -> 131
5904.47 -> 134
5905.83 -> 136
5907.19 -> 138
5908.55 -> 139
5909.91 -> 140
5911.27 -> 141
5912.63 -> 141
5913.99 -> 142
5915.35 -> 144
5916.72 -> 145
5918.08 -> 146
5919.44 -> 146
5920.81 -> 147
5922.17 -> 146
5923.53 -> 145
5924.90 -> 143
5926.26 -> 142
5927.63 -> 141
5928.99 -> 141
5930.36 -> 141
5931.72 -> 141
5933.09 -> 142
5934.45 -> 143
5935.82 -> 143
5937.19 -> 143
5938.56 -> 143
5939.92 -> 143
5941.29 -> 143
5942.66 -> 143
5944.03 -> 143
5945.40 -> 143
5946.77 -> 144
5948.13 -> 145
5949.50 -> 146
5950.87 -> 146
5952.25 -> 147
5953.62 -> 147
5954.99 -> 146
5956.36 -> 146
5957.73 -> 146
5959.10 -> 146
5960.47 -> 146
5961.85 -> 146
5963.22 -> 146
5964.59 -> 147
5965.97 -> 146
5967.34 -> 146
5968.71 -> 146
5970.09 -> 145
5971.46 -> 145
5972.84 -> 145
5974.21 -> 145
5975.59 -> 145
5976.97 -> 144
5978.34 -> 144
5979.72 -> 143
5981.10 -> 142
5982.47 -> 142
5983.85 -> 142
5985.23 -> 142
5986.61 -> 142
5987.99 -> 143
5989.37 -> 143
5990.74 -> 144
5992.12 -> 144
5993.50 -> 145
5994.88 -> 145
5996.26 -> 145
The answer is 1.6 angstroms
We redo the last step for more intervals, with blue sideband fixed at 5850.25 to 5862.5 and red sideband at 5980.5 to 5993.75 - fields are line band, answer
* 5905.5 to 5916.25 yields 0.1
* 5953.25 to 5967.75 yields -0.4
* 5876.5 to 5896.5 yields 2.5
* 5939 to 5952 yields -0.2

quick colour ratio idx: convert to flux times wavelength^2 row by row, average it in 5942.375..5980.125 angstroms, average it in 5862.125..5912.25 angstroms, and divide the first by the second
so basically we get 1.13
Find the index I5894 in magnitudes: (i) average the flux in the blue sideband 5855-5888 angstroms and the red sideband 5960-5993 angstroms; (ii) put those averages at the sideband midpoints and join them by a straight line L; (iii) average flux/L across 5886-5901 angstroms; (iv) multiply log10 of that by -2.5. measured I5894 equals 0.18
